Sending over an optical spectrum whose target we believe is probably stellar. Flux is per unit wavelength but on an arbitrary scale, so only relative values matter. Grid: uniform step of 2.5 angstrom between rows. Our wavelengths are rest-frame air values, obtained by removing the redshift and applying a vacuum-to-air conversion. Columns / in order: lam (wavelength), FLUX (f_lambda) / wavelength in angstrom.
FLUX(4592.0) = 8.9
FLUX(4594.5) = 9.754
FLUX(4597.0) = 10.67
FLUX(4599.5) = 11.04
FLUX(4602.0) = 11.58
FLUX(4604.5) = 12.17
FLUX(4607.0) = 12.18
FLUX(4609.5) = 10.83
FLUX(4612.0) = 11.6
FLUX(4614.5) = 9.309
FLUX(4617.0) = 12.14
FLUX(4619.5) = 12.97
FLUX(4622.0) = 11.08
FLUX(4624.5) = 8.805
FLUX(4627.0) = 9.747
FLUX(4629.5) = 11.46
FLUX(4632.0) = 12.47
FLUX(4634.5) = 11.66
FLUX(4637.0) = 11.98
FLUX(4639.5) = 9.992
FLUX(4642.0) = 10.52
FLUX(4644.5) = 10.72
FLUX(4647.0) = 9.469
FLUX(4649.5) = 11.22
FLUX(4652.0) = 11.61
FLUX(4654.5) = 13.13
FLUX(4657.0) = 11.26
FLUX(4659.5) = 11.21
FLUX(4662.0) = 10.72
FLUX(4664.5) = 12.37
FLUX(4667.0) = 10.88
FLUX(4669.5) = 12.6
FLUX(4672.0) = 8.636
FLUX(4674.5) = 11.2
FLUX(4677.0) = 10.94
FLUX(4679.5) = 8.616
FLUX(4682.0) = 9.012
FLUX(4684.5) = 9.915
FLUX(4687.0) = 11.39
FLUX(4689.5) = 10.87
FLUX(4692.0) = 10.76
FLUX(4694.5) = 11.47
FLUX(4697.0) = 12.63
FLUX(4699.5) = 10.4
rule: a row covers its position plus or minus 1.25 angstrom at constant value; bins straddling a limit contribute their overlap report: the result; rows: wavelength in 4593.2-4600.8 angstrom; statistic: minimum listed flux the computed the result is 9.754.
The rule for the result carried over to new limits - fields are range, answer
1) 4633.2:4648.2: 9.469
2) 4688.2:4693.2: 10.76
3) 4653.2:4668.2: 10.72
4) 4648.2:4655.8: 11.22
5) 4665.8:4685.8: 8.616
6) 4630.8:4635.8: 11.66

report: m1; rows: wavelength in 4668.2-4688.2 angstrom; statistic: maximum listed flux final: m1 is 12.6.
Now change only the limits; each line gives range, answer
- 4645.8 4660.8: 13.13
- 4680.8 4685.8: 9.915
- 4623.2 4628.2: 9.747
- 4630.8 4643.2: 12.47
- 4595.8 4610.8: 12.18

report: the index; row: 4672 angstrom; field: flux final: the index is 8.636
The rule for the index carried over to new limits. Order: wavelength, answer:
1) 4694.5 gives 11.47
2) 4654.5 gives 13.13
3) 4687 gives 11.39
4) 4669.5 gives 12.6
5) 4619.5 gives 12.97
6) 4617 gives 12.14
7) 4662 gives 10.72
